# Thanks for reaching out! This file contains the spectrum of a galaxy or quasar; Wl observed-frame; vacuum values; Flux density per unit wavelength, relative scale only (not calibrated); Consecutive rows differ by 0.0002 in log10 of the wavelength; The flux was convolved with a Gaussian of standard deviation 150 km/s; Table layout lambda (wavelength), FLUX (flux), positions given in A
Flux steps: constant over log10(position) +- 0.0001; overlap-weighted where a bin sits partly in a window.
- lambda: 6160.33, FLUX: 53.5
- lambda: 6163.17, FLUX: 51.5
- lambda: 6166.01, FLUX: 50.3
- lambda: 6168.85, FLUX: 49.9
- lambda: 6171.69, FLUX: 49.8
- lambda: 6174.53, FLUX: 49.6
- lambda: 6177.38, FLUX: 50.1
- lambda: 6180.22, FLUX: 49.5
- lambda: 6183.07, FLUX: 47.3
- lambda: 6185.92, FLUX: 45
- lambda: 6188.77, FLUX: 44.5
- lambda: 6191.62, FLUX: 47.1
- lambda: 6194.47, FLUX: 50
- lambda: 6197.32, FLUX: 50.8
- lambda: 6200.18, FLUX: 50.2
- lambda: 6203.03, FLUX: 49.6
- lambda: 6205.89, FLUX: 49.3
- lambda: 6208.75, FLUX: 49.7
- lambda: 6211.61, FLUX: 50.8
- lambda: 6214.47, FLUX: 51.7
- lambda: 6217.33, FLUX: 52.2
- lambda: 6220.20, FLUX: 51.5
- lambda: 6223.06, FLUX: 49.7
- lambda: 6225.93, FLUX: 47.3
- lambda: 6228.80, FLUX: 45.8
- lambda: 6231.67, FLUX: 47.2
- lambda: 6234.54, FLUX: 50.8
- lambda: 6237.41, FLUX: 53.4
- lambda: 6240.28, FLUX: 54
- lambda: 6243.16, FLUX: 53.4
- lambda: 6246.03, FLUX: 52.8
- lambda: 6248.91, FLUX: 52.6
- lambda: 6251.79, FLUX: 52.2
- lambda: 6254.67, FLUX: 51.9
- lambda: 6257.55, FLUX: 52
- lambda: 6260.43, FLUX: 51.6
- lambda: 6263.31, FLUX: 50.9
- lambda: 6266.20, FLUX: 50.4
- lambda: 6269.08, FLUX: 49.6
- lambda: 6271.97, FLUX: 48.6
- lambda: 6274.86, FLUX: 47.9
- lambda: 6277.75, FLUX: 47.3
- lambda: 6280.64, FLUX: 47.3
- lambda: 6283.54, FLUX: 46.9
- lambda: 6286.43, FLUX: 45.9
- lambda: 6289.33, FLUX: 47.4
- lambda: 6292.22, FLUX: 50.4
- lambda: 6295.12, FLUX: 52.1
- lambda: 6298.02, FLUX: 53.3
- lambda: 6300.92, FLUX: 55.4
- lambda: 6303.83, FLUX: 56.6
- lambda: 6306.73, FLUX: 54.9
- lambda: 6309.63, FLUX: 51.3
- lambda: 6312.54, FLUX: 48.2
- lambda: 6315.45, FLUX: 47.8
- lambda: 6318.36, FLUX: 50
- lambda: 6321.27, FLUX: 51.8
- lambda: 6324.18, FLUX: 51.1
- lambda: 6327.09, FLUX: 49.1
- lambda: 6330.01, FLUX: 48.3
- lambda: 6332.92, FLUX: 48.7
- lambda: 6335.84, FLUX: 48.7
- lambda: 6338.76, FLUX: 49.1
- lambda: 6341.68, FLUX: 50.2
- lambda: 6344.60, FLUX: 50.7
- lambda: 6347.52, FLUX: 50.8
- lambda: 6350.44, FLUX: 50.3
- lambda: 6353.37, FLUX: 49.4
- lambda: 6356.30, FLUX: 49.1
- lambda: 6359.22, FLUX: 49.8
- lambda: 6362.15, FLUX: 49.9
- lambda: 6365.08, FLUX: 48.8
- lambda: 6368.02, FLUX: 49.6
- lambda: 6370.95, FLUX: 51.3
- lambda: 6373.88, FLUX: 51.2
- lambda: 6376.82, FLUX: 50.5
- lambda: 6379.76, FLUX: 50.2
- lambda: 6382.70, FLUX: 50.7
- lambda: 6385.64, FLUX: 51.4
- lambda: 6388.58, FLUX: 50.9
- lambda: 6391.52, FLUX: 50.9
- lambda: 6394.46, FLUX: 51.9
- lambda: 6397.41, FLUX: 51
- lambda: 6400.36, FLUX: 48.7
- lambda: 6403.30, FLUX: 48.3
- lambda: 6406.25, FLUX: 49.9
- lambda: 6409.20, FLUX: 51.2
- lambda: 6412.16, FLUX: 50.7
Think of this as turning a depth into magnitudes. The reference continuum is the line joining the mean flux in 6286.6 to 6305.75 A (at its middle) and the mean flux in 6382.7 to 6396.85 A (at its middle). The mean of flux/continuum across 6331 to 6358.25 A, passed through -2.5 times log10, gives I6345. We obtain 0.04 mag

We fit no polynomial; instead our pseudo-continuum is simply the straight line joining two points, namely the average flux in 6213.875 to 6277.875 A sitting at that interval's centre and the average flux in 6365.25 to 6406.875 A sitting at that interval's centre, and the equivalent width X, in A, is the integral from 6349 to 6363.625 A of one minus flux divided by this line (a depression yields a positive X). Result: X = 0.2 A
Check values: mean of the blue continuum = 50.7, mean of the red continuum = 50.4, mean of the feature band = 49.7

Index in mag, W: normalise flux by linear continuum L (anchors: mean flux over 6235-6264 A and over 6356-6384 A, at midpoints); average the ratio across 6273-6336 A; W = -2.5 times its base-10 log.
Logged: 0.03 mag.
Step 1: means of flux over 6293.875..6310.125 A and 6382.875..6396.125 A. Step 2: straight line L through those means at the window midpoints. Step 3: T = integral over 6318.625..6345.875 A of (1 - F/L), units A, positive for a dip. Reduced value 1.7 A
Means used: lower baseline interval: 54.1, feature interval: 49.8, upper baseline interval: 51.2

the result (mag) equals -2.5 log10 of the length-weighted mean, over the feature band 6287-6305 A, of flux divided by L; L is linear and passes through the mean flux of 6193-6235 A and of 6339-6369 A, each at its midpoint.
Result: -0.05 mag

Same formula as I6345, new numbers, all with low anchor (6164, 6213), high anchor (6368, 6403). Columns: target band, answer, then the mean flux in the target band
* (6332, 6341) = 0.03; 48.9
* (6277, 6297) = 0.03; 48.3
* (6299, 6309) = -0.11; 55.2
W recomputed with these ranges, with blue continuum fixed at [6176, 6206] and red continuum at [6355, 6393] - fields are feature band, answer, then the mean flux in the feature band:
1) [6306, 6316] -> -0.02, 50.5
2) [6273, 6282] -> 0.04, 47.6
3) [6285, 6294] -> 0.03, 48.1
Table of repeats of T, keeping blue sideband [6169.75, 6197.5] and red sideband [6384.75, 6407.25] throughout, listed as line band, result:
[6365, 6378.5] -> -0.1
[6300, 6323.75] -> -1.1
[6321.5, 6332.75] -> 0.0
